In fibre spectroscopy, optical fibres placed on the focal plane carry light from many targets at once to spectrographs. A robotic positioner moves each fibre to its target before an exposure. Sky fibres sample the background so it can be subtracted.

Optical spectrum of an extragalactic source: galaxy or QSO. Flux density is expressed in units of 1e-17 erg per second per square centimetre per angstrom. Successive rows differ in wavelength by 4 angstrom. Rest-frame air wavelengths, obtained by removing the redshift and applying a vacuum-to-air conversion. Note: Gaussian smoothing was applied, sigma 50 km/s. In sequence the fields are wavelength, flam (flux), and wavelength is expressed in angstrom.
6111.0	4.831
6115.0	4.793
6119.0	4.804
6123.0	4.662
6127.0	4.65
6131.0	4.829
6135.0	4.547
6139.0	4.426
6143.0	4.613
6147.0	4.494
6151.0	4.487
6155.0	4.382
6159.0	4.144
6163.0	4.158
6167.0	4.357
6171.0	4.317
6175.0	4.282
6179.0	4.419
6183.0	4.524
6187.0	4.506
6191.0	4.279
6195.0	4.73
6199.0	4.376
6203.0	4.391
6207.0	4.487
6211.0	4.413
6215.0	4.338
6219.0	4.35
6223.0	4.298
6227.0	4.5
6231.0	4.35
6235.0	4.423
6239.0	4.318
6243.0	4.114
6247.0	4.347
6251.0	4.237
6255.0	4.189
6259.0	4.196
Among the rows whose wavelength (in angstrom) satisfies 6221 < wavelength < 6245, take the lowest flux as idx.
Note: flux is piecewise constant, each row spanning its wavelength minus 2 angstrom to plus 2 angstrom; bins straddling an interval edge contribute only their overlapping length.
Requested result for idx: 4.114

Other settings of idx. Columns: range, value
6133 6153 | 4.426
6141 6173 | 4.144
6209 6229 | 4.298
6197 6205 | 4.376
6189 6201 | 4.279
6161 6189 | 4.158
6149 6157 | 4.382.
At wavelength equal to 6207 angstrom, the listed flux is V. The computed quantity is 4.487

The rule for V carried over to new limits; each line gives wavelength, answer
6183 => 4.524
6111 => 4.831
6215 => 4.338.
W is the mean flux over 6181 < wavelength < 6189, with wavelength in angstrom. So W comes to 4.52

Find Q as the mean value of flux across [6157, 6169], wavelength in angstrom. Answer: 4.22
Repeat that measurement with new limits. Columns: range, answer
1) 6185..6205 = 4.46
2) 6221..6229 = 4.4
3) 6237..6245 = 4.22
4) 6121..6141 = 4.62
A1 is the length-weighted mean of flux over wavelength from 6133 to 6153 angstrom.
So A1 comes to 4.51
